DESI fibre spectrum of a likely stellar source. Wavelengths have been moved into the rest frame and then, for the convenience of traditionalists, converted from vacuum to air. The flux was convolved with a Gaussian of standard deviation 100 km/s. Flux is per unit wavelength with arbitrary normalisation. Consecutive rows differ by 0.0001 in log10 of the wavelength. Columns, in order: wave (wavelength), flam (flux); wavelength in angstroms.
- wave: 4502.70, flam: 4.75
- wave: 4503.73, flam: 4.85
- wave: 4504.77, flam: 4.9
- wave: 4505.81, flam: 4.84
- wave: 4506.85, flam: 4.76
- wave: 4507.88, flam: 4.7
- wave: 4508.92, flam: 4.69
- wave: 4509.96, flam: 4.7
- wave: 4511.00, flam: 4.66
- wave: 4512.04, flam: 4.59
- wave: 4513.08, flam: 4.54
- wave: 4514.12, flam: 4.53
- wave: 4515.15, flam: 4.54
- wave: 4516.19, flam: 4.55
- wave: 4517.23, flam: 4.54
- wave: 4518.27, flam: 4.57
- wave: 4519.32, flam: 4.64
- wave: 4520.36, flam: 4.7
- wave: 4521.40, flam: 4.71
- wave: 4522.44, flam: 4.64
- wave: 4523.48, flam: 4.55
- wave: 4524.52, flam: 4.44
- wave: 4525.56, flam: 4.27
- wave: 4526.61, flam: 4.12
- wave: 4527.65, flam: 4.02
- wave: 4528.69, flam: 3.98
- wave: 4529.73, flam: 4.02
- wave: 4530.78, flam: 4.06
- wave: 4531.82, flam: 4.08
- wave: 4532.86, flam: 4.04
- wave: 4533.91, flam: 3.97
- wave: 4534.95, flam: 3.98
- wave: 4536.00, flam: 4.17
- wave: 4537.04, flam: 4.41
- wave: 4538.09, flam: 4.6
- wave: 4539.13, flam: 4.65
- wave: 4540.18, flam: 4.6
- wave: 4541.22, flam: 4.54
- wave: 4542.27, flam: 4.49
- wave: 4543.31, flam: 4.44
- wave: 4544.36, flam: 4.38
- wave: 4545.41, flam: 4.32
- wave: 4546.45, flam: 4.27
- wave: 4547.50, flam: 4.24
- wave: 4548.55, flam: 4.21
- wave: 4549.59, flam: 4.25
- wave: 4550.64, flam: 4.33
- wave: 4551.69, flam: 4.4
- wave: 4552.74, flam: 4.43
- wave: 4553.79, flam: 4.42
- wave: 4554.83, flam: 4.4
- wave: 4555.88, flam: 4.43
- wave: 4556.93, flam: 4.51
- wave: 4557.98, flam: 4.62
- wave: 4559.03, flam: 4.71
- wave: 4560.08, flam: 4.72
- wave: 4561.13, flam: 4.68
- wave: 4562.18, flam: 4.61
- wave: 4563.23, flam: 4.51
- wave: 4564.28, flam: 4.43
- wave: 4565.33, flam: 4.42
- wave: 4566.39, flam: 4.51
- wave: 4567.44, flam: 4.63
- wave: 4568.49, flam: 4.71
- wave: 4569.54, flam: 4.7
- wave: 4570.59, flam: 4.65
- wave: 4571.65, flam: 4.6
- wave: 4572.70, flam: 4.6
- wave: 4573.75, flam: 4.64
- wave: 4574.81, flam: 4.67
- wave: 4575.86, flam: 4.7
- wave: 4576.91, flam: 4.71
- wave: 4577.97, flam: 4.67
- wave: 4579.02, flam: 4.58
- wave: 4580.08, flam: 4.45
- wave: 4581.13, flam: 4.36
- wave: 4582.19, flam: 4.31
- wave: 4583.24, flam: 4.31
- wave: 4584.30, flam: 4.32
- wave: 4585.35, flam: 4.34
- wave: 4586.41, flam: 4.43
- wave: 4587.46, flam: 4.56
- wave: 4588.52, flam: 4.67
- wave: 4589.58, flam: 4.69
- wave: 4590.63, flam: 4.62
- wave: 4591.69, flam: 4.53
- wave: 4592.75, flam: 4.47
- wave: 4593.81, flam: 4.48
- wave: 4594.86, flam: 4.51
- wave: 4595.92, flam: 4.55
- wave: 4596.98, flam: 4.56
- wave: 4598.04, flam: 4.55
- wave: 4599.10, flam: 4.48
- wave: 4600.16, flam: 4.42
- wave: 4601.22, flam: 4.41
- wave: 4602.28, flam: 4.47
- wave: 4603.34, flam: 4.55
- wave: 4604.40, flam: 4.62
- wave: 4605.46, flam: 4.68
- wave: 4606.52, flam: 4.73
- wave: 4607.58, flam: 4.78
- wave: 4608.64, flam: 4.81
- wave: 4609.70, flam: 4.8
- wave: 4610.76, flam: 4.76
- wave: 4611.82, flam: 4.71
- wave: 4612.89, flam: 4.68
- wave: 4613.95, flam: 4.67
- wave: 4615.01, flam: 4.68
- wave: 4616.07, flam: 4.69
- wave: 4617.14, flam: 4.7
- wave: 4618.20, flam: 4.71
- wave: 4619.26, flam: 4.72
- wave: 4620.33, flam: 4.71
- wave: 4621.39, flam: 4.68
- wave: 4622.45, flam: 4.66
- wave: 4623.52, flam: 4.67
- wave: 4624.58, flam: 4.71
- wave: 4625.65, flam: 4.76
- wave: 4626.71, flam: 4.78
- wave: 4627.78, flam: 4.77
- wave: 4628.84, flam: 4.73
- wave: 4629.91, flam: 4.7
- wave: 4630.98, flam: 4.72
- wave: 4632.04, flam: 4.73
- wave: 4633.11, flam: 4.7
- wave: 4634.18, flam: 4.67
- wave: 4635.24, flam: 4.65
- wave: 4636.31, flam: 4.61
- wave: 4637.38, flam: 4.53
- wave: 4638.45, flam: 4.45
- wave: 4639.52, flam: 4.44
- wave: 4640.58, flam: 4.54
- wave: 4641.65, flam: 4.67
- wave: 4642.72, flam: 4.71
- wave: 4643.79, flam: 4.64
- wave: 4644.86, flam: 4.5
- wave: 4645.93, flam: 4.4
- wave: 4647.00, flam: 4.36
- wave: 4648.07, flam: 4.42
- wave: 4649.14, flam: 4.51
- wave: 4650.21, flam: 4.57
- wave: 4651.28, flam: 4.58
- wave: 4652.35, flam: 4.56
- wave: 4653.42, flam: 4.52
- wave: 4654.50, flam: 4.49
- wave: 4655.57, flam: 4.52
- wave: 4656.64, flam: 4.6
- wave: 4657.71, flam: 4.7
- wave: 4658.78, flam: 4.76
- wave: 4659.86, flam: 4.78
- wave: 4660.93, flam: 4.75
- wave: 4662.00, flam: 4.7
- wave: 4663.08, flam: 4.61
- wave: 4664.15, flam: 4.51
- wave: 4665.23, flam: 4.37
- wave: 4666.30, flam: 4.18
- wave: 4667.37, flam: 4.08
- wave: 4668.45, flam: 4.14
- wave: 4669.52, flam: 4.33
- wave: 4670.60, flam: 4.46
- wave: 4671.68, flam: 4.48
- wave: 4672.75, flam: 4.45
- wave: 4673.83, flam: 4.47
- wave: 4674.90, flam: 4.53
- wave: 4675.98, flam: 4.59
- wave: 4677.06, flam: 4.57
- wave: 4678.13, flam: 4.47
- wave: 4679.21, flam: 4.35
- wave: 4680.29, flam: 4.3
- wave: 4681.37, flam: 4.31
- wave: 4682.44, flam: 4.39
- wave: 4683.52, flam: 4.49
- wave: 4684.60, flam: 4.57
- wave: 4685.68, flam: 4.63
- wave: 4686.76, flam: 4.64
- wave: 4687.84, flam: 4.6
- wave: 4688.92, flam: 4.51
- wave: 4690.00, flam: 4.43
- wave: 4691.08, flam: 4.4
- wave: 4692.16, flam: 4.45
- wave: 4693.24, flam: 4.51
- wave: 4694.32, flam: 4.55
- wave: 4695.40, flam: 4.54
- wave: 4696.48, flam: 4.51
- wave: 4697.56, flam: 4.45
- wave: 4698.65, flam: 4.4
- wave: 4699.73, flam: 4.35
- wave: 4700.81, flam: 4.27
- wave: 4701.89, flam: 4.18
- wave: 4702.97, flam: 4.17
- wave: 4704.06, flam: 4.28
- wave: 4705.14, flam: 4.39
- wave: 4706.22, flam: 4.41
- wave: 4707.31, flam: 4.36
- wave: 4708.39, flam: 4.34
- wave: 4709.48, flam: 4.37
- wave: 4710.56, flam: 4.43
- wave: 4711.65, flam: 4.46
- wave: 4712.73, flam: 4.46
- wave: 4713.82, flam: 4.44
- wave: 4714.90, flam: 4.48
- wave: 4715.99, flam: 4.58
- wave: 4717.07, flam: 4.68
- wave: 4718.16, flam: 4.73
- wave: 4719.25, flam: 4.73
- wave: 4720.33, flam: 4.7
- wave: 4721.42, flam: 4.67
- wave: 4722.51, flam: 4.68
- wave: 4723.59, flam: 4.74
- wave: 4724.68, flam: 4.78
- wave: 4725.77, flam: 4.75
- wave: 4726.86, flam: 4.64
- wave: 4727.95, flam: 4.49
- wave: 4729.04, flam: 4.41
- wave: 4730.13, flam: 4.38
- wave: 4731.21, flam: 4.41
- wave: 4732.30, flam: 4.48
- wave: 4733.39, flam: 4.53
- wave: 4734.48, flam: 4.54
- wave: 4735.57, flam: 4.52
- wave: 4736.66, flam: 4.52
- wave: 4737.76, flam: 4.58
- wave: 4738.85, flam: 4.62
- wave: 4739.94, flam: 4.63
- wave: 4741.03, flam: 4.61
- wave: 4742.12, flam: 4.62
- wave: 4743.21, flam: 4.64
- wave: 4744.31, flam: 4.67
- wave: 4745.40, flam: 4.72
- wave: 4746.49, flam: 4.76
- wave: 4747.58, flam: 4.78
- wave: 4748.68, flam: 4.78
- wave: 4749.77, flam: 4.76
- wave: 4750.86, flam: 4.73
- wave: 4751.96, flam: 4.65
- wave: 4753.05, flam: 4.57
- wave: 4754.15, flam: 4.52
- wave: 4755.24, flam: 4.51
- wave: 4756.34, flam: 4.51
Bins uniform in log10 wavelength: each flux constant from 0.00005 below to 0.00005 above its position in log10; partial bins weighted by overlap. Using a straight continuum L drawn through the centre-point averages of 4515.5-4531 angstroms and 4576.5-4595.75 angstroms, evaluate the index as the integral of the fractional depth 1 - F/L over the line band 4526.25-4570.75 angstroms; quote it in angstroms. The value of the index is 0.5 angstroms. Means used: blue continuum 4.39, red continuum 4.5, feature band 4.39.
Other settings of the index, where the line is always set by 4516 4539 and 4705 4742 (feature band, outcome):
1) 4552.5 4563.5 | -0.5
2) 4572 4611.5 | -1.5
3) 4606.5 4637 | -1.9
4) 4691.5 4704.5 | 0.4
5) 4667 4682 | 0.3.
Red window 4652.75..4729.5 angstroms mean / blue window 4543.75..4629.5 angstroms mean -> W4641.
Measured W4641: 0.98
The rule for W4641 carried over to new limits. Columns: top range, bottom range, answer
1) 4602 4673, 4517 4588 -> 1.04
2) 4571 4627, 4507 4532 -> 1.03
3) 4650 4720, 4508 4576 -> 1.00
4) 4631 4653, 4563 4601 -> 1.01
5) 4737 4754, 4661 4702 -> 1.05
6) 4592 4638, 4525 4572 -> 1.06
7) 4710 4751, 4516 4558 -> 1.06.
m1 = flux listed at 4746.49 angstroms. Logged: 4.76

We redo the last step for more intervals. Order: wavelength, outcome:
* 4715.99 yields 4.58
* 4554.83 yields 4.4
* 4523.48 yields 4.55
